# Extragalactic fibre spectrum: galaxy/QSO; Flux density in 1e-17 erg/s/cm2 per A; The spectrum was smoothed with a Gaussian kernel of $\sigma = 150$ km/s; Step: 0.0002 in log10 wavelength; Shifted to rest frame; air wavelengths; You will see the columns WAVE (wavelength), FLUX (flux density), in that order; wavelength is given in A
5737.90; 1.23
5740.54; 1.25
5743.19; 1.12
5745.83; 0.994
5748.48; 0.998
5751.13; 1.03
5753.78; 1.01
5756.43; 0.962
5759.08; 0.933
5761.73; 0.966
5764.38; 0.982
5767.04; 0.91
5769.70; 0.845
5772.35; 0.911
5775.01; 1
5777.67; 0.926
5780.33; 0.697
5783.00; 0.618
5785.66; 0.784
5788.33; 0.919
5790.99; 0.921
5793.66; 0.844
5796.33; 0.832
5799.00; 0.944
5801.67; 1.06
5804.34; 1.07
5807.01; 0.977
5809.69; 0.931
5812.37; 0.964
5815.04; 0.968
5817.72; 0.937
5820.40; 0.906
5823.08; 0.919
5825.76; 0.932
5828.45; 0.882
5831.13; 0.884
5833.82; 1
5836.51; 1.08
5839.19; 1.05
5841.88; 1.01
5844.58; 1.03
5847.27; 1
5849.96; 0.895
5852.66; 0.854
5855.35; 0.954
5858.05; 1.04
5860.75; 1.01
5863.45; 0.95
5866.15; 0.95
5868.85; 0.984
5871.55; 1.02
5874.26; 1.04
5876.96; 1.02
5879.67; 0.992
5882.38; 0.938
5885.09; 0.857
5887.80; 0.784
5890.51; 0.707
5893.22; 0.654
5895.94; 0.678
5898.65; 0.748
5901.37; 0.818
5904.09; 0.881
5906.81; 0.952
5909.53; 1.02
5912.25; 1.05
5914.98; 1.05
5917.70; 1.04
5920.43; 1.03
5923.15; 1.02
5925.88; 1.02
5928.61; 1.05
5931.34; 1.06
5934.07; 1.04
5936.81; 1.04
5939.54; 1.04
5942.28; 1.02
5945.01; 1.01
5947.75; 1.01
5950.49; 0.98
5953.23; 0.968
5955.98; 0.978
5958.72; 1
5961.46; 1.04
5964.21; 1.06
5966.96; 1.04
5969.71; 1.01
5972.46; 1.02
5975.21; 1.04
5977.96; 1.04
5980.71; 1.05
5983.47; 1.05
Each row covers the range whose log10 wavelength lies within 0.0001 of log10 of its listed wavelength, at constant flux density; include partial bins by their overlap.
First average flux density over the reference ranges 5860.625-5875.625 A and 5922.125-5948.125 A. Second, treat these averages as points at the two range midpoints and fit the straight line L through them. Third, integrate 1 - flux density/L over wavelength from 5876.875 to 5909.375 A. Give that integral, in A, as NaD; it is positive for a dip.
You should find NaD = 5.52 A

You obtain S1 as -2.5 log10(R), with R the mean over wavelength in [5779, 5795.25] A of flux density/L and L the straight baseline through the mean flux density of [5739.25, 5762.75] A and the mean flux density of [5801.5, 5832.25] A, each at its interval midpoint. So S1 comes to 0.229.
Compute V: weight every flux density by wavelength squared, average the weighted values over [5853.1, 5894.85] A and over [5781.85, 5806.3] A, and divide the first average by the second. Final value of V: 1.06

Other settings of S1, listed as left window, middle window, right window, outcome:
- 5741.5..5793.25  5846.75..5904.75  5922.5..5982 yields 0.097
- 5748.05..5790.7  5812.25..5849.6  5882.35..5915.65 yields -0.105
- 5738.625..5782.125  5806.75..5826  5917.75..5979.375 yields 0.052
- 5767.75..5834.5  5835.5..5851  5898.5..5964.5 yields -0.084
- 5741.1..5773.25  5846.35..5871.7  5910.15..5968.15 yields 0.047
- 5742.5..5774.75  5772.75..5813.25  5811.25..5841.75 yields 0.076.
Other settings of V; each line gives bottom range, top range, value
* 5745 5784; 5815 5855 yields 1.06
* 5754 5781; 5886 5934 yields 1.05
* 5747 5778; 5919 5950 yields 1.14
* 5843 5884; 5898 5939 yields 1.04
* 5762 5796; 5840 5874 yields 1.16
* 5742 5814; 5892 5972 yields 1.11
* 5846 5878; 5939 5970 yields 1.07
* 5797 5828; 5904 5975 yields 1.11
